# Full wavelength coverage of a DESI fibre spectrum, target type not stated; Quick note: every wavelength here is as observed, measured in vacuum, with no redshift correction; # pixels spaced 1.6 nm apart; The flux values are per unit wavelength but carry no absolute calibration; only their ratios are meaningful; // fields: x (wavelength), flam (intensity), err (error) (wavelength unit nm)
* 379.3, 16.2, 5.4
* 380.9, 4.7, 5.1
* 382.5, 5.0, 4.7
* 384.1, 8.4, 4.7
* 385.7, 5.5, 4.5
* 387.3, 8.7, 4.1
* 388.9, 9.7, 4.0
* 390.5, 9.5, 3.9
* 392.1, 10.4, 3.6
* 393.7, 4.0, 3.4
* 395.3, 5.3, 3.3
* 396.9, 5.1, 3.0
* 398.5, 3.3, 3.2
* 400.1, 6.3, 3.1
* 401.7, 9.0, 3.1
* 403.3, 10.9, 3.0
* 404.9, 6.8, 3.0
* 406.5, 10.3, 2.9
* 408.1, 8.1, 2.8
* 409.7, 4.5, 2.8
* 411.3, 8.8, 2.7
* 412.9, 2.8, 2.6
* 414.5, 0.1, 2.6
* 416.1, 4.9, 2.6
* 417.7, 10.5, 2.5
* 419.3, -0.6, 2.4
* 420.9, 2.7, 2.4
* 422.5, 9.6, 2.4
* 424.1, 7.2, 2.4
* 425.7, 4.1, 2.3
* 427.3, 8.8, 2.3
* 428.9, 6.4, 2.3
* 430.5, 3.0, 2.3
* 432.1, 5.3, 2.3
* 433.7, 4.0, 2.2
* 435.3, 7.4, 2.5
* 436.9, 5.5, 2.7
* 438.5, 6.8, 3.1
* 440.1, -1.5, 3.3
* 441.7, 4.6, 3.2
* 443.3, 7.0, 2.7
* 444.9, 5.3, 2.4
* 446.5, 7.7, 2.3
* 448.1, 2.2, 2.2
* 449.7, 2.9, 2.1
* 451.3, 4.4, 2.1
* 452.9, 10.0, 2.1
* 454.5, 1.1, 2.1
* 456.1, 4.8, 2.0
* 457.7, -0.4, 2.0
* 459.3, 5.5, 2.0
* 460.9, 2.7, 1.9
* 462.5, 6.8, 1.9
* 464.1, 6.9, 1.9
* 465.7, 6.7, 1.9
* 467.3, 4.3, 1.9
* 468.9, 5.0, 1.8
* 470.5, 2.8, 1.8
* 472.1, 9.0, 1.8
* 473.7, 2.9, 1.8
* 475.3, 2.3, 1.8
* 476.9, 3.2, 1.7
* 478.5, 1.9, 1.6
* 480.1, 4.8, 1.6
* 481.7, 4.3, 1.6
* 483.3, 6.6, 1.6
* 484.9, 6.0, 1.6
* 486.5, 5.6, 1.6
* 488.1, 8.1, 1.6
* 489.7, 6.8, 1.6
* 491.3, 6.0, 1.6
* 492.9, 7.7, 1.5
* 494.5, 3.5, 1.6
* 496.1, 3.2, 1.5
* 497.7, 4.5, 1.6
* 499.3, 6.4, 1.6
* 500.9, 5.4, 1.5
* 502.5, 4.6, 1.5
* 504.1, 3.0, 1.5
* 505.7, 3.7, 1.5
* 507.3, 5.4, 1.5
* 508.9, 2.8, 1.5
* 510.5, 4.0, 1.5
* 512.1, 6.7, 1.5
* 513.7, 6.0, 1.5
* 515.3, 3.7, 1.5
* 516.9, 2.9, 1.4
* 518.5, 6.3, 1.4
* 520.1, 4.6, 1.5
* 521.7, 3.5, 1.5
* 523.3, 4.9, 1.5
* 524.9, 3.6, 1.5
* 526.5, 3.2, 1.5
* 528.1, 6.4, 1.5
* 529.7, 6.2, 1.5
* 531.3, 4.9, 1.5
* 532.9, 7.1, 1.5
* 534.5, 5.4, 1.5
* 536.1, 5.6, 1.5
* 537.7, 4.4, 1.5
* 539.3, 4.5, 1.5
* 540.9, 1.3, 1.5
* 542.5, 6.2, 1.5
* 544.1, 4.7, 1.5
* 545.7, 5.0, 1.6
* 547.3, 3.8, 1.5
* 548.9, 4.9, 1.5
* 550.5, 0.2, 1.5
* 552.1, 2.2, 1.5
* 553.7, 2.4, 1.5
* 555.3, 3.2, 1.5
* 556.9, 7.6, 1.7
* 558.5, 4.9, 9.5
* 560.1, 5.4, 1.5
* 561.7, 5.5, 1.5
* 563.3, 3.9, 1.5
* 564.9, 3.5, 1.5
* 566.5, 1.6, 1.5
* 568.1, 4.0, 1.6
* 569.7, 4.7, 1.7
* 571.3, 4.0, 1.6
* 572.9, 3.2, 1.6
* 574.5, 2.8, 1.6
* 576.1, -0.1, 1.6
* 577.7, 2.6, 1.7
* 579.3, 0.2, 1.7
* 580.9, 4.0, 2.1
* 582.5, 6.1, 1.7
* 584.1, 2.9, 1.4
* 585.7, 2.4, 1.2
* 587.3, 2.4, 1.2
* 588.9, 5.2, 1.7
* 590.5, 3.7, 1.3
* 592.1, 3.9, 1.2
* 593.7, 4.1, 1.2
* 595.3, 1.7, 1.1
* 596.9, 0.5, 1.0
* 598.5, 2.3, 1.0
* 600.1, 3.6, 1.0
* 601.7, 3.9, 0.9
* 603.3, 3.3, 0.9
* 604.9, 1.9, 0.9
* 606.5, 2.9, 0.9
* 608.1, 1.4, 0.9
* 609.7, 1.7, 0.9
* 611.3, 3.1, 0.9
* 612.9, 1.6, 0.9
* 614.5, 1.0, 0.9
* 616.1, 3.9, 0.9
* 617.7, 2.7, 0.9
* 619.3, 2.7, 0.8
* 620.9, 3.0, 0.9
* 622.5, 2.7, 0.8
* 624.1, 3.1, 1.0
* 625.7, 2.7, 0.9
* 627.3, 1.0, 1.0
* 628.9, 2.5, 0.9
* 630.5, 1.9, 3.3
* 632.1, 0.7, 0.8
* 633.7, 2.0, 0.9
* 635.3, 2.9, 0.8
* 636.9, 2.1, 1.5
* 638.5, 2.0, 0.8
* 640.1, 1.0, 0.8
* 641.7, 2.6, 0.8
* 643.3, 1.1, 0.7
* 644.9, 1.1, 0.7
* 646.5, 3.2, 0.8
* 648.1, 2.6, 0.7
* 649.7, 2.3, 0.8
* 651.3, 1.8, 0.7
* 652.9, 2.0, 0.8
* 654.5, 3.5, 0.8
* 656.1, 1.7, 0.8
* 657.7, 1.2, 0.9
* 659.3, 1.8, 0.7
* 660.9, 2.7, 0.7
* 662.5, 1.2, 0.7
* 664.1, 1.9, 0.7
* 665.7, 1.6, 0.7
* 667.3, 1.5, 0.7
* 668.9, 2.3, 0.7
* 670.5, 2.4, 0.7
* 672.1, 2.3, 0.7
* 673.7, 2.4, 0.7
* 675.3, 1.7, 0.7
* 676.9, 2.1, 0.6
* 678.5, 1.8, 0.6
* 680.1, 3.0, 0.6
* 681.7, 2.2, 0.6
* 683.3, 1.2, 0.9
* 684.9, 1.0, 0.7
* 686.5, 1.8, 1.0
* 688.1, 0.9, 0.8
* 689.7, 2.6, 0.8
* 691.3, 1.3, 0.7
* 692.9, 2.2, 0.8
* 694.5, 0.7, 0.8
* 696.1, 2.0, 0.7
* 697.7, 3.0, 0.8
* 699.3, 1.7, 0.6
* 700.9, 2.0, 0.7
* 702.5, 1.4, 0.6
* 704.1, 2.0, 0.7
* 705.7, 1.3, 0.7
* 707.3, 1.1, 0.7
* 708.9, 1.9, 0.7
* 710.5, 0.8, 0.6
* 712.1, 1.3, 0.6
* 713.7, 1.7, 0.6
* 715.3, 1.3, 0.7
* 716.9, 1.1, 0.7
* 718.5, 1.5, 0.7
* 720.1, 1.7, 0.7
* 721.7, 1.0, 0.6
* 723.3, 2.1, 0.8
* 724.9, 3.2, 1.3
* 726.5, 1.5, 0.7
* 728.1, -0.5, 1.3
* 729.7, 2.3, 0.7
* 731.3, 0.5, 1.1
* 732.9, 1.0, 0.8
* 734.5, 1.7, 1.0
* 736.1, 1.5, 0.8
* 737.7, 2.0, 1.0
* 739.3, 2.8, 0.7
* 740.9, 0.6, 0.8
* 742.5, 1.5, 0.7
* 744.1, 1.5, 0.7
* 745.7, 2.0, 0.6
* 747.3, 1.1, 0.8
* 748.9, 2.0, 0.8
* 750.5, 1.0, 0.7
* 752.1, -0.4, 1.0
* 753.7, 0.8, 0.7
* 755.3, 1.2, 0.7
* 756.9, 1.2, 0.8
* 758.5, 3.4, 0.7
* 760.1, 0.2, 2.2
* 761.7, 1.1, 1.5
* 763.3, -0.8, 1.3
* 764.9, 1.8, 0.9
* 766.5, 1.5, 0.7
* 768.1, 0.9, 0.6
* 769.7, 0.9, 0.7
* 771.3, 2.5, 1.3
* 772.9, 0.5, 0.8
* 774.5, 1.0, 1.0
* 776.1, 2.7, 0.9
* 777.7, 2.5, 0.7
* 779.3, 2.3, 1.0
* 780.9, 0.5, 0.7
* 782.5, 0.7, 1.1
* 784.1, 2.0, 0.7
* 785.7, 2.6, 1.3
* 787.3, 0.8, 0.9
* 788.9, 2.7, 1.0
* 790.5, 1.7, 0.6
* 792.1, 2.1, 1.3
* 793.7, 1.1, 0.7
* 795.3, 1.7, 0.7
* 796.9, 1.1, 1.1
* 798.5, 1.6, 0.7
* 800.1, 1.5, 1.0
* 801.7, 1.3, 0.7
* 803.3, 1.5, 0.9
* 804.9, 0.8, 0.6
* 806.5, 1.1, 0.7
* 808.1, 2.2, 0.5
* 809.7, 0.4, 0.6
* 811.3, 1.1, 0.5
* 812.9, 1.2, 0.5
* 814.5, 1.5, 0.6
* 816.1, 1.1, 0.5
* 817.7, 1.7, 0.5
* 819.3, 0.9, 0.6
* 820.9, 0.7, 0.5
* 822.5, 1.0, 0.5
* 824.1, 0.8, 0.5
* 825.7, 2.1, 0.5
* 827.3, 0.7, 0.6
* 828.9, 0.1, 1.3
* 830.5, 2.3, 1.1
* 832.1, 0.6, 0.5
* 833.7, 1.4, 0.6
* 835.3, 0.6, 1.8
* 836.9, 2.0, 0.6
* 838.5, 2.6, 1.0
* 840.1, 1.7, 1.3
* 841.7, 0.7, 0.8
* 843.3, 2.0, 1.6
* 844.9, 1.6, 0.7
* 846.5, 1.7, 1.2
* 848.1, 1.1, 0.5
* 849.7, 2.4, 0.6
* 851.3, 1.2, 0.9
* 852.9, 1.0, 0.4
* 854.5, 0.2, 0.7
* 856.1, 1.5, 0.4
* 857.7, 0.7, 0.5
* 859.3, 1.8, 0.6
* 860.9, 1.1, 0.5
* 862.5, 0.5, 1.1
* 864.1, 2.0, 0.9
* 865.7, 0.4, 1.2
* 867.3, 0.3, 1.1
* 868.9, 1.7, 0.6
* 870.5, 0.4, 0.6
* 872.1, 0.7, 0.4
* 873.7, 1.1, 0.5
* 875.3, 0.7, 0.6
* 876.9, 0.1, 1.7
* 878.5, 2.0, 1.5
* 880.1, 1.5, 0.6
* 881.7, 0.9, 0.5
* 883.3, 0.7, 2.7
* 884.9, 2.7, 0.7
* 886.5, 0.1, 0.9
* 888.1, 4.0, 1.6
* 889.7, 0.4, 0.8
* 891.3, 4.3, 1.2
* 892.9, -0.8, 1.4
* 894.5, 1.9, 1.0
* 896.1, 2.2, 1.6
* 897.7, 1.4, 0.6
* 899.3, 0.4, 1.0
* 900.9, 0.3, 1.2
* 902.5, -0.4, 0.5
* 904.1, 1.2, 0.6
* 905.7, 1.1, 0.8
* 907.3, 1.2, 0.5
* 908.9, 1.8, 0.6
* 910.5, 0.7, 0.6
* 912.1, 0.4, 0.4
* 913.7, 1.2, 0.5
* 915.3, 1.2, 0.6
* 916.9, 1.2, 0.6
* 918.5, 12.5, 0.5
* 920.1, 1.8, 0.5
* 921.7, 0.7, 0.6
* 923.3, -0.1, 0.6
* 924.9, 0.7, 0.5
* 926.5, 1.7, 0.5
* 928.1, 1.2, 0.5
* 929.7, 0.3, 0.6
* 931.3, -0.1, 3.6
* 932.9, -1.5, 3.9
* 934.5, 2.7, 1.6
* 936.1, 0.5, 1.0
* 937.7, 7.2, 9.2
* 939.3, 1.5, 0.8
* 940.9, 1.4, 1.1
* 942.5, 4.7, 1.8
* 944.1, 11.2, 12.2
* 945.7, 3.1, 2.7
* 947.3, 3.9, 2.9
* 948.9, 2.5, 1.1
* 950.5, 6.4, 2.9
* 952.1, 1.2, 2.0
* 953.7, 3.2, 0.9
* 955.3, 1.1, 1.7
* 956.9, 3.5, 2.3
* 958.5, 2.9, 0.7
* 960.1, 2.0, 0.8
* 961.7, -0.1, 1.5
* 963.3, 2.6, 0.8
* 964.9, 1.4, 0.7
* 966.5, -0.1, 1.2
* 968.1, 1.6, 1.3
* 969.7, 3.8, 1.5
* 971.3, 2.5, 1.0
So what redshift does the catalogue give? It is 1.463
